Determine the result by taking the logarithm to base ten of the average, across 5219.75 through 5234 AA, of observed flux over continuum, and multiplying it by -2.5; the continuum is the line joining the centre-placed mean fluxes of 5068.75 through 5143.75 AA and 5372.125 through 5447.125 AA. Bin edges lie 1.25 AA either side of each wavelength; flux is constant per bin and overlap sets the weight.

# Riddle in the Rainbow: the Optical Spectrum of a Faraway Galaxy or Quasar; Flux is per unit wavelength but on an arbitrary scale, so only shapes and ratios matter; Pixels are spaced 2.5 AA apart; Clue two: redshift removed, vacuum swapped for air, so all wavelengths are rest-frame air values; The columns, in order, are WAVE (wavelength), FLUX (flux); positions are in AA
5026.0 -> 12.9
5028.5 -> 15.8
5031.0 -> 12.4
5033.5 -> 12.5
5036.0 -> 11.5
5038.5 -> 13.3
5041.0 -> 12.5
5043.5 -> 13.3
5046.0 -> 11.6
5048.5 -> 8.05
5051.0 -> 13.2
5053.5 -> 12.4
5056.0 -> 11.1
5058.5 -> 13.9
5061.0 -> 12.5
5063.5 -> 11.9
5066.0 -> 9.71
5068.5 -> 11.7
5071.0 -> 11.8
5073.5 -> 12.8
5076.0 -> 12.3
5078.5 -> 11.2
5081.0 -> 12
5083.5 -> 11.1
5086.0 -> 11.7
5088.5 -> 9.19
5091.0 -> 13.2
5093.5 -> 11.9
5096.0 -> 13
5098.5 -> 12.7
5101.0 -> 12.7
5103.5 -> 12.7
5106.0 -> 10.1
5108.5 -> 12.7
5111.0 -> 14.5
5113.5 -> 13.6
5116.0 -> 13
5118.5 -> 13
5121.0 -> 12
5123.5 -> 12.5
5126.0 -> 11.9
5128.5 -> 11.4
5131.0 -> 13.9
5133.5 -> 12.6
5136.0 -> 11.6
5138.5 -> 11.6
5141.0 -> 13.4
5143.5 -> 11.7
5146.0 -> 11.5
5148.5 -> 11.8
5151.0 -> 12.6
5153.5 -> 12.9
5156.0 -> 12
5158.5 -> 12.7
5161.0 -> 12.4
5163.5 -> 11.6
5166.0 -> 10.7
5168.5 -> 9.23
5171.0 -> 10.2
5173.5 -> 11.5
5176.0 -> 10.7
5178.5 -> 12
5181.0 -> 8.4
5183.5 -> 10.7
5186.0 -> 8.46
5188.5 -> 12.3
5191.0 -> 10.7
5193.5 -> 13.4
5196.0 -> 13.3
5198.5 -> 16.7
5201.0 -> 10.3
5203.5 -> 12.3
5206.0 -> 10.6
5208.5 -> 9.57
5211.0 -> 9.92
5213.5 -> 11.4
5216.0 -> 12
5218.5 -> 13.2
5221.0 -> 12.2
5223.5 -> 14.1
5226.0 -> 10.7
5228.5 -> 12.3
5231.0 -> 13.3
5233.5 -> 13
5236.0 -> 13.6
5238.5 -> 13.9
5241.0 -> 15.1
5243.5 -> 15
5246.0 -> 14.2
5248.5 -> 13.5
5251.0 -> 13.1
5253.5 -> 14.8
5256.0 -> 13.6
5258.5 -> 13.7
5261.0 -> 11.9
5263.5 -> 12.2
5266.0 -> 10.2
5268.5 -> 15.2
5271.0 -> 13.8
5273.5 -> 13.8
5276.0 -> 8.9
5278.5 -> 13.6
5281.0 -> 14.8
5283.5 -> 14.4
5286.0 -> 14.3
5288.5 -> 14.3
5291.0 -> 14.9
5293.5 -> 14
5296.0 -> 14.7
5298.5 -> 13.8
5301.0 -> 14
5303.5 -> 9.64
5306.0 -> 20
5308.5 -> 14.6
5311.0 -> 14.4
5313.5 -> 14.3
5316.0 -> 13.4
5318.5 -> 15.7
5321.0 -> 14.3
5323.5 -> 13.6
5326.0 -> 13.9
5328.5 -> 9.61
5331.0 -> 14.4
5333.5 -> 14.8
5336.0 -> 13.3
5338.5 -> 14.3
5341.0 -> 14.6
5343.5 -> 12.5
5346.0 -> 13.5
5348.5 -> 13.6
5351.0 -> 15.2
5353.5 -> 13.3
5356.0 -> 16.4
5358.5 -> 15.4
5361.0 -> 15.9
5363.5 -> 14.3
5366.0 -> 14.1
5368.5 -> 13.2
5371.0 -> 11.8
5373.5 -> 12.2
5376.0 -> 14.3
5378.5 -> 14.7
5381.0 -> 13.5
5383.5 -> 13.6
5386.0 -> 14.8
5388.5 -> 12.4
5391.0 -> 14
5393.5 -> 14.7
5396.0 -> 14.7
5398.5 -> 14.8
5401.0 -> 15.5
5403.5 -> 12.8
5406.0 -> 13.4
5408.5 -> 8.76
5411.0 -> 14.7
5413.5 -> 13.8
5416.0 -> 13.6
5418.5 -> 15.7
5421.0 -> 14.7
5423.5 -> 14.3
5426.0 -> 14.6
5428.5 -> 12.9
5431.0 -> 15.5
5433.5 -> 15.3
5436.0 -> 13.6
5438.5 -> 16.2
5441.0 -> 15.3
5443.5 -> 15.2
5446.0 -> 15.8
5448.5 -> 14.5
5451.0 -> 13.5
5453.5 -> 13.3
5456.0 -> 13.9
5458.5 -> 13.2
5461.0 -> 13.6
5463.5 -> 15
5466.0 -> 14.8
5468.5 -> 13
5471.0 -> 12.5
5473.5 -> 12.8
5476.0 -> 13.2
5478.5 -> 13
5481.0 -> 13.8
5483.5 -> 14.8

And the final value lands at 0.04 mag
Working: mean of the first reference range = 12.3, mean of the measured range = 12.6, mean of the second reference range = 14.2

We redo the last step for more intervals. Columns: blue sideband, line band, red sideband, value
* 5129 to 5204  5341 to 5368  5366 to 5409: -0.08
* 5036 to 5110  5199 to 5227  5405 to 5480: 0.10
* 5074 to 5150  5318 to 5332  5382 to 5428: 0.00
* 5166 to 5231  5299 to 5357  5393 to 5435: -0.08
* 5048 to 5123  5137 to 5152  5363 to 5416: 0.03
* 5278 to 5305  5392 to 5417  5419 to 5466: 0.05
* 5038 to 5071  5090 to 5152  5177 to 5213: -0.07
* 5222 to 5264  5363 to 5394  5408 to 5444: 0.04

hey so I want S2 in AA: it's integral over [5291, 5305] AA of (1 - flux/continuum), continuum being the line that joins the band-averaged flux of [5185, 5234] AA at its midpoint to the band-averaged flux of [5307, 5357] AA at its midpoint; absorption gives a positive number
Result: -0.1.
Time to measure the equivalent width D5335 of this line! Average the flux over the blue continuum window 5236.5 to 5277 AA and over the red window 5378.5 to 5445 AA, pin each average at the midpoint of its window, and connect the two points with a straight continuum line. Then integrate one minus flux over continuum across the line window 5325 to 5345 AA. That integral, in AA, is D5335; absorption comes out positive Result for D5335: 0.5 AA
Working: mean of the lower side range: 13.3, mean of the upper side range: 14.2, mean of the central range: 13.4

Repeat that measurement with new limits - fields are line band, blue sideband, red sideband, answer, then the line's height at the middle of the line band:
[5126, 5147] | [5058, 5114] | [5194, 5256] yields 0.3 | 12.4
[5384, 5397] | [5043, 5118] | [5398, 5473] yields -0.2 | 13.8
